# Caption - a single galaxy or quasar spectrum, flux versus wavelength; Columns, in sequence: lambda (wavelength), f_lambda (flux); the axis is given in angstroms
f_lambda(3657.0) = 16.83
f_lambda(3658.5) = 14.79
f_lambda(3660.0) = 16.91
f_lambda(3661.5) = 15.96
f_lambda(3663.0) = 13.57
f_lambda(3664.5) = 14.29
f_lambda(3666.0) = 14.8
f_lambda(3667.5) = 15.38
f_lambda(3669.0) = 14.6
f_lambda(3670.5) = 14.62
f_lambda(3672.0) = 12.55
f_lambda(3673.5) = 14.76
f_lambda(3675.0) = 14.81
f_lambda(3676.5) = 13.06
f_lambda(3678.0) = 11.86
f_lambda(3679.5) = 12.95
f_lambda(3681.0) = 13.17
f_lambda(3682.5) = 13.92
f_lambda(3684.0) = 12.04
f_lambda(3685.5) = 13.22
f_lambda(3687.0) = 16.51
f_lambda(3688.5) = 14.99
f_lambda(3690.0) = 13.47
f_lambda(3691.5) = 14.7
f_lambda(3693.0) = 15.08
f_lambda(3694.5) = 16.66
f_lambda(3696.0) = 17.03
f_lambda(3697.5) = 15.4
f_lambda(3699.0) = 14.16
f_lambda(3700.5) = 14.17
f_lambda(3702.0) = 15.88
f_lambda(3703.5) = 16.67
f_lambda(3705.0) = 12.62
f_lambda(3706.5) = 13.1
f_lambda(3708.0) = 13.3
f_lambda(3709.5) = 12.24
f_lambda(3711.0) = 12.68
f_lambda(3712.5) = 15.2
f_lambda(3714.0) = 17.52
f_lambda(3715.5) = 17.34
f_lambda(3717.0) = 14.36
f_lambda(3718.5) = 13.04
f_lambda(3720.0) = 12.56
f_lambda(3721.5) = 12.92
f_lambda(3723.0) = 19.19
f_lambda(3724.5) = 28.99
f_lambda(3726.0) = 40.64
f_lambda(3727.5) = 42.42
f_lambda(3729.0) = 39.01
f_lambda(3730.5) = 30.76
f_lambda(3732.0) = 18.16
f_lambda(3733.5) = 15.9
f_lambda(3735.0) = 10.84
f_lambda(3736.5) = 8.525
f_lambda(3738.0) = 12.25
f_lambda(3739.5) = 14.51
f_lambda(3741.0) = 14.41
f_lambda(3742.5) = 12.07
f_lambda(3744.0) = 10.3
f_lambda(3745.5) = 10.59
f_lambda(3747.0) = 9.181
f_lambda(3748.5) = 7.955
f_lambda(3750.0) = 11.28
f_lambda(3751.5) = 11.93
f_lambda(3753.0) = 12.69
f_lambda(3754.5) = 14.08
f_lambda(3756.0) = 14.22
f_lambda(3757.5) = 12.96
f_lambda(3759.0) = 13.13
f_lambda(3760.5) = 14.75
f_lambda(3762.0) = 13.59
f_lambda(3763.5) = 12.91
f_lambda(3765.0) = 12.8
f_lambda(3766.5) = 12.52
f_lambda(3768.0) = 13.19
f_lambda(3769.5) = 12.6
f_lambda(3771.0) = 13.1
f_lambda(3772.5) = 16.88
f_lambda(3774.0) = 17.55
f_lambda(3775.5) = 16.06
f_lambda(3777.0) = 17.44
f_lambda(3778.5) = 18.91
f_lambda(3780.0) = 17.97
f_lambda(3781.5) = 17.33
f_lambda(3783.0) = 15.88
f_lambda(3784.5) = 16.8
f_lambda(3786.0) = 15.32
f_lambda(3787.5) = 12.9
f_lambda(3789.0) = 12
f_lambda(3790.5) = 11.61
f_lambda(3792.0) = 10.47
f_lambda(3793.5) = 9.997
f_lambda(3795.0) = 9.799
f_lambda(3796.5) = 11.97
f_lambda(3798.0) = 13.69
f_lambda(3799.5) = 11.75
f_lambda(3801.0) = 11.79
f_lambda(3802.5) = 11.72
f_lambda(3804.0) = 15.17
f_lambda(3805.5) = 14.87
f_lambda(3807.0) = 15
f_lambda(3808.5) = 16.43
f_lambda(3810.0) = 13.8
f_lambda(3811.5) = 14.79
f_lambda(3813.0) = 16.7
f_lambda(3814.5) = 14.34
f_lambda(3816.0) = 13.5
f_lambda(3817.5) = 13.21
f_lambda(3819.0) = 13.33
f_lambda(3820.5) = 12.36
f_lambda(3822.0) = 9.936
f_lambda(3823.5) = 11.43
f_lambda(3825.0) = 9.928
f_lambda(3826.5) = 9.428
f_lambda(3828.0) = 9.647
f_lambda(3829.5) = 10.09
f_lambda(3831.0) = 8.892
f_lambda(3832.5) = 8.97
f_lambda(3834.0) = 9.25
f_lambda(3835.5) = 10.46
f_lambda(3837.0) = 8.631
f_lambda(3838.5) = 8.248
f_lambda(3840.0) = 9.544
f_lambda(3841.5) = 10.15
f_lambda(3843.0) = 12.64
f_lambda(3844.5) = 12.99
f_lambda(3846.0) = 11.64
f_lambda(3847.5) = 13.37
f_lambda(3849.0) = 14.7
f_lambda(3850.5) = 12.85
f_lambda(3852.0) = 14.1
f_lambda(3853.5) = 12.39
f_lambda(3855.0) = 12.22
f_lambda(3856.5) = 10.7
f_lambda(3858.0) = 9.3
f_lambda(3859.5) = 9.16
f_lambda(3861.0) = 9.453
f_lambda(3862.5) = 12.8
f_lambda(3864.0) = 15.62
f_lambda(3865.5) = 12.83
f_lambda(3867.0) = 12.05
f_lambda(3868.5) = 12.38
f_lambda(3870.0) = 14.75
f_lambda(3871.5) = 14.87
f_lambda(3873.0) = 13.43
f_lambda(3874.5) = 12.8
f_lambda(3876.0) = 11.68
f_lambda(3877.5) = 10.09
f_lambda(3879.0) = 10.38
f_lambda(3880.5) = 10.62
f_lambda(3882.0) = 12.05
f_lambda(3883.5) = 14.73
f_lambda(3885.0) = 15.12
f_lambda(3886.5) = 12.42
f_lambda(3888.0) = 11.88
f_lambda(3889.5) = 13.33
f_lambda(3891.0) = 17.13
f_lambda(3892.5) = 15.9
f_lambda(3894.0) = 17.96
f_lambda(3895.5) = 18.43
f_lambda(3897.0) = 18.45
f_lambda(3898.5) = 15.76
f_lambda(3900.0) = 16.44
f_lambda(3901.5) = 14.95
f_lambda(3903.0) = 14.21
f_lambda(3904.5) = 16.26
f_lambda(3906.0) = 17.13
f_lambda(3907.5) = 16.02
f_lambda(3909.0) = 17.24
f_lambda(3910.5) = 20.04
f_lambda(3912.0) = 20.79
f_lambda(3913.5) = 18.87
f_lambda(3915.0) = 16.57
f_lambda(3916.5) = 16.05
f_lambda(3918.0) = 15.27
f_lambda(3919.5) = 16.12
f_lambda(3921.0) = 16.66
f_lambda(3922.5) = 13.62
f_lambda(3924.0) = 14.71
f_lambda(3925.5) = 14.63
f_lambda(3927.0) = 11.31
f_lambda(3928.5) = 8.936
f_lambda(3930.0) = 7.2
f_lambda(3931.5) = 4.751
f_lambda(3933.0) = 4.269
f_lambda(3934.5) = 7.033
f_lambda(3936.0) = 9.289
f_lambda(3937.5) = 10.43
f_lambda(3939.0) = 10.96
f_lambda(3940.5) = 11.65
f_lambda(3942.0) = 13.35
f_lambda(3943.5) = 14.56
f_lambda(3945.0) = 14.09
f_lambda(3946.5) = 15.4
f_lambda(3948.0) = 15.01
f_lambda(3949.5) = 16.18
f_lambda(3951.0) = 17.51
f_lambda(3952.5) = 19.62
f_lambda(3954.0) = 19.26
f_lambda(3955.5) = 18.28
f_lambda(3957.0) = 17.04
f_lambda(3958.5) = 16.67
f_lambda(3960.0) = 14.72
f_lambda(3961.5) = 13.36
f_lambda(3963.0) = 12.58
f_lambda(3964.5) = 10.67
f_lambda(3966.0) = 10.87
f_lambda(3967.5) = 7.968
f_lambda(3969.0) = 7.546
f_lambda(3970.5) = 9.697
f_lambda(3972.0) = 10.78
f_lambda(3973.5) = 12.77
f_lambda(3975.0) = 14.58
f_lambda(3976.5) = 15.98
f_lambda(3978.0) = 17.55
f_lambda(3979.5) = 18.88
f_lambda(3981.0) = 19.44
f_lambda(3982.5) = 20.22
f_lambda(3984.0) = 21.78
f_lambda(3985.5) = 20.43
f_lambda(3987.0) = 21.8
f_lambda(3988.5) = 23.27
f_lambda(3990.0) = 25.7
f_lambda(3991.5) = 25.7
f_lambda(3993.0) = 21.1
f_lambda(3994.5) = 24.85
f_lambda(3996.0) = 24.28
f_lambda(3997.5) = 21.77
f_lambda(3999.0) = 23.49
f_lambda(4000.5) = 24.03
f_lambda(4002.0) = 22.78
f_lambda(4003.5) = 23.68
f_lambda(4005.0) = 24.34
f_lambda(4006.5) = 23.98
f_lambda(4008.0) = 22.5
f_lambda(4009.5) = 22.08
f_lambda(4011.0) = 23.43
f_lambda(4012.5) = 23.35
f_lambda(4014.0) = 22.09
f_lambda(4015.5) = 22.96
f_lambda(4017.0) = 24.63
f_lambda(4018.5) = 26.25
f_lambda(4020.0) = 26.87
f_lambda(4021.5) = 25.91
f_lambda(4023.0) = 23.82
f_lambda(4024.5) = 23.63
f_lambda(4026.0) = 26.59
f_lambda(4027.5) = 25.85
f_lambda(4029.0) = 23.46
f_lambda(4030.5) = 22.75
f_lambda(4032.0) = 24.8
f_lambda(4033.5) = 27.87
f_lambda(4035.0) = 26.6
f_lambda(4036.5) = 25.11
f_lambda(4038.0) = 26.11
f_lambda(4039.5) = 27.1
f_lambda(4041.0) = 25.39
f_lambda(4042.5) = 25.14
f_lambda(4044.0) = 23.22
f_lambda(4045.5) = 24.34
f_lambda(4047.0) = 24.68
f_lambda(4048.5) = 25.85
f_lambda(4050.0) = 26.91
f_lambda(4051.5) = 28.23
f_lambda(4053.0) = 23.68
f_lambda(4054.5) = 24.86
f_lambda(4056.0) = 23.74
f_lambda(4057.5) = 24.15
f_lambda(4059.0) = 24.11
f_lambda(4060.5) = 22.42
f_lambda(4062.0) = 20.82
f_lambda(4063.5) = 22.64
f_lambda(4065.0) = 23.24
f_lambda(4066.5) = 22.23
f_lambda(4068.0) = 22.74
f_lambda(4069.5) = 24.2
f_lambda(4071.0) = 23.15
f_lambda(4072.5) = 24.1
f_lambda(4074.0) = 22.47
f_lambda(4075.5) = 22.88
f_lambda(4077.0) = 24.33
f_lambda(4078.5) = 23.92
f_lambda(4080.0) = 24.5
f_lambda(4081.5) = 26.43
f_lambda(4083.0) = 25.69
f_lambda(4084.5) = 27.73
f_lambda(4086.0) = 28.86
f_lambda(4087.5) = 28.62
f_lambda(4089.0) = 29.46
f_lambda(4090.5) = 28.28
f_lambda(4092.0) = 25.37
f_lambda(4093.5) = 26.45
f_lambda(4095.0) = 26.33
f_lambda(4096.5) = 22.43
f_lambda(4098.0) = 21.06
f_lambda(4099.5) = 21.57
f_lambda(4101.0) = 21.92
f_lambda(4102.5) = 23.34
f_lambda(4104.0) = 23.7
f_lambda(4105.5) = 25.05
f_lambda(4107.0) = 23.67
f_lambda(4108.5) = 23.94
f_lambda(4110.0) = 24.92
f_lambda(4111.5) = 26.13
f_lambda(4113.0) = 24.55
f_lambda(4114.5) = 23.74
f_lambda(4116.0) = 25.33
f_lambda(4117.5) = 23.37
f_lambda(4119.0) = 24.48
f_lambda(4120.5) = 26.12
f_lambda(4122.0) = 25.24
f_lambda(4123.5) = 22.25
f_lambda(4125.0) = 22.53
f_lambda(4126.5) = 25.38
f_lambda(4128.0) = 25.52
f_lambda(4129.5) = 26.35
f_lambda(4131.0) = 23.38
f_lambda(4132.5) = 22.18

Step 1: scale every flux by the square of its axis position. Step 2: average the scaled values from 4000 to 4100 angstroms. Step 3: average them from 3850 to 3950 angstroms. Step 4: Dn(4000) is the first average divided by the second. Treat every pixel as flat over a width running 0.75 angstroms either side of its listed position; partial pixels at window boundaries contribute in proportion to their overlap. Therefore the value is 1.96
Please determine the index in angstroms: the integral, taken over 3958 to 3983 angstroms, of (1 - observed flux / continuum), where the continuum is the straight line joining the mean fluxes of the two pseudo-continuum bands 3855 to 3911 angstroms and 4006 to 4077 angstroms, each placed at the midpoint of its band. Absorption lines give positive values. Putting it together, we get 7.66 angstroms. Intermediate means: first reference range 14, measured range 13.7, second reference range 24.3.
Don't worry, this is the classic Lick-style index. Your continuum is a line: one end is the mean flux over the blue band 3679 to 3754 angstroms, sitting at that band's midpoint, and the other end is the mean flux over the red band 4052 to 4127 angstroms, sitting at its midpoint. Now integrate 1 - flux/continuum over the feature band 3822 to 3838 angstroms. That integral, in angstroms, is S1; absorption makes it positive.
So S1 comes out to 7.7 angstroms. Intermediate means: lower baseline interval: 16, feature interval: 9.66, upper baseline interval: 24.4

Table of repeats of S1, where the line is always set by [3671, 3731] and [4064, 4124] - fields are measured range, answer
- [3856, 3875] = 7.4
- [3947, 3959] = 2.5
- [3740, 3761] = 6.9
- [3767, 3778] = 1.9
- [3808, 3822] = 3.8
